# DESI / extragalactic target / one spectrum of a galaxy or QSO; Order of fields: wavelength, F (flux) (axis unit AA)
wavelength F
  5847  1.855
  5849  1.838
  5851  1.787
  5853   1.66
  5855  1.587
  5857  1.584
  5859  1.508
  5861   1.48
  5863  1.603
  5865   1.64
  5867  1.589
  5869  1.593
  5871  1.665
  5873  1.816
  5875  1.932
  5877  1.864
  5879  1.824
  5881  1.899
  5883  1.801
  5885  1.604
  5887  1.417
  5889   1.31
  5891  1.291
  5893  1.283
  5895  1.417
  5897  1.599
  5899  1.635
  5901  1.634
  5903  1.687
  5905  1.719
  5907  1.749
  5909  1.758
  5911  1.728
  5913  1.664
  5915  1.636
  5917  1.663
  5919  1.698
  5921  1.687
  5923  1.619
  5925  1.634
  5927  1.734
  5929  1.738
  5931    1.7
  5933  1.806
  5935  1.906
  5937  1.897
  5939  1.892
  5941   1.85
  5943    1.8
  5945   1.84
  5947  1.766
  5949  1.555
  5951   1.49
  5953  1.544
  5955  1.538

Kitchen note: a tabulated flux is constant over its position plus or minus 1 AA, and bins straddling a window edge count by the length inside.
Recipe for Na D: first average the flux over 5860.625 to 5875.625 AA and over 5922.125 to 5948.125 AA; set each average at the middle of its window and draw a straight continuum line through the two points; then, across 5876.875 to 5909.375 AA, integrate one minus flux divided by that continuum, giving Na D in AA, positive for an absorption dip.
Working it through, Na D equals 1.9 AA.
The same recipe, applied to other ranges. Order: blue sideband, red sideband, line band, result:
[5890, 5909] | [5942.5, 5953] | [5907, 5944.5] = -2.82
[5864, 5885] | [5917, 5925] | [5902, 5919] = -0.17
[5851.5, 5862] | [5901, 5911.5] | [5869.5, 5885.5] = -1.62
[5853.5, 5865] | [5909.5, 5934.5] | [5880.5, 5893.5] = 0.91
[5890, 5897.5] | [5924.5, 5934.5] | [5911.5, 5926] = -0.28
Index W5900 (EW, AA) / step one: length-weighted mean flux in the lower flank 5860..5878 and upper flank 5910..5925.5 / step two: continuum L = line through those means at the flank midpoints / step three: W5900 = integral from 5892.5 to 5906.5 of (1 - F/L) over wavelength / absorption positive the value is 0.8 AA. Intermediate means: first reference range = 1.69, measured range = 1.58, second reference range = 1.67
